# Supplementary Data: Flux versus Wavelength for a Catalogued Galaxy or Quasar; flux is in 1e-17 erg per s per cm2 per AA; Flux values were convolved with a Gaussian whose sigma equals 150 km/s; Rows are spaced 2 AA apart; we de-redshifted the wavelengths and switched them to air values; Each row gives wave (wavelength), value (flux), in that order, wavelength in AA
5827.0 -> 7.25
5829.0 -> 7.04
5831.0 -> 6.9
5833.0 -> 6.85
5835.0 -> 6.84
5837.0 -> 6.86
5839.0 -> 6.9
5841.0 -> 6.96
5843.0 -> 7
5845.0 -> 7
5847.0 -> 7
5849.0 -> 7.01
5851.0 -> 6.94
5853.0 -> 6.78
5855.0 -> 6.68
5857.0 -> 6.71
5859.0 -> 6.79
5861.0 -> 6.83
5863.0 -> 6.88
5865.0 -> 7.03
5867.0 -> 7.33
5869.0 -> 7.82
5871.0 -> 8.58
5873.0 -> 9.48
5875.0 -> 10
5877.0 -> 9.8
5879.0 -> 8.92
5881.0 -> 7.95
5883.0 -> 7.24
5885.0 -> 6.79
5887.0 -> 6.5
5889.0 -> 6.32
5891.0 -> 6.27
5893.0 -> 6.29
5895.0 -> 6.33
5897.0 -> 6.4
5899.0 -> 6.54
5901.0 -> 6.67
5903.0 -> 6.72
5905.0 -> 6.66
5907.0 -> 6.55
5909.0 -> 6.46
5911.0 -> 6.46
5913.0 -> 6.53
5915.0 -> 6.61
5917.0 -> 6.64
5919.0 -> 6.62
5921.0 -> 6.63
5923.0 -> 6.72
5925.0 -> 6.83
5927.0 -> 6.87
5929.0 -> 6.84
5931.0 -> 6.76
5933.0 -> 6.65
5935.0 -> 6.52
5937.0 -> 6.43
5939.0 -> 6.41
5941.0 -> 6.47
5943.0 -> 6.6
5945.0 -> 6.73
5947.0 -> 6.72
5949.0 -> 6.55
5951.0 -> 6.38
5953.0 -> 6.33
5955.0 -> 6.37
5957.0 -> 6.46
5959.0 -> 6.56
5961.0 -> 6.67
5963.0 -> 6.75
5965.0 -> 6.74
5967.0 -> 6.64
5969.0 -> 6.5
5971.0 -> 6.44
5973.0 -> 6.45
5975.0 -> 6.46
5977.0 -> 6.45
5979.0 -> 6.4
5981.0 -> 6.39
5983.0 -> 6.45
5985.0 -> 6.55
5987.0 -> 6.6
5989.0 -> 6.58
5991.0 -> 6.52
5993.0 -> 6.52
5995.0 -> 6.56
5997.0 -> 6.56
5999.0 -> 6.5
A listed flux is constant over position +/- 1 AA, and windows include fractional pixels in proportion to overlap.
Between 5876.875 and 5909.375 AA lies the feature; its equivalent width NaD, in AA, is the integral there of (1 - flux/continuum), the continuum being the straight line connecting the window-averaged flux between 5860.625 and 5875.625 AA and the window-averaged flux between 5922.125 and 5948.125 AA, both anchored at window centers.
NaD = 2.6 AA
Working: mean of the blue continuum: 7.99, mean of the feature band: 6.9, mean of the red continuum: 6.66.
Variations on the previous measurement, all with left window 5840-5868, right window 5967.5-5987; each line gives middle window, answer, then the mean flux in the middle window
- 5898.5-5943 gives 0.4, 6.62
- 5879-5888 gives -0.7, 7.32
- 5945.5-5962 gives 0.1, 6.51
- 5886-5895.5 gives 0.6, 6.34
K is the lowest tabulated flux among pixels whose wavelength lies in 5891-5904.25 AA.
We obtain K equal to 6.27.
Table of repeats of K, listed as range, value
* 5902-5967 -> 6.33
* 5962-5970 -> 6.5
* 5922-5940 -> 6.41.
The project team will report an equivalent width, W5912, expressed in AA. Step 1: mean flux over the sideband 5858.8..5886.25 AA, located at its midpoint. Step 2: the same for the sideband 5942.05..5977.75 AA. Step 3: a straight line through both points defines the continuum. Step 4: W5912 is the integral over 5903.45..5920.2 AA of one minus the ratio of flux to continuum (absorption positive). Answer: 1.74 AA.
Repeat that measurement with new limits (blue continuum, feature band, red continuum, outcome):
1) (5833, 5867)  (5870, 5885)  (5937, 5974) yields -4.2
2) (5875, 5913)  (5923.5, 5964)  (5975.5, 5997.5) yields 0.8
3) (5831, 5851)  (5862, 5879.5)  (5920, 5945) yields -4.0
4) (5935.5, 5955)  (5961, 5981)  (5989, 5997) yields 0.0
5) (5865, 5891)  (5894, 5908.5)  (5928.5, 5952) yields 1.7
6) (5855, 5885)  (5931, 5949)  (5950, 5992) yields 0.9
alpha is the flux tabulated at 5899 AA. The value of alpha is 6.54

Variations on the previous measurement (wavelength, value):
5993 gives 6.52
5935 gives 6.52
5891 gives 6.27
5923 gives 6.72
